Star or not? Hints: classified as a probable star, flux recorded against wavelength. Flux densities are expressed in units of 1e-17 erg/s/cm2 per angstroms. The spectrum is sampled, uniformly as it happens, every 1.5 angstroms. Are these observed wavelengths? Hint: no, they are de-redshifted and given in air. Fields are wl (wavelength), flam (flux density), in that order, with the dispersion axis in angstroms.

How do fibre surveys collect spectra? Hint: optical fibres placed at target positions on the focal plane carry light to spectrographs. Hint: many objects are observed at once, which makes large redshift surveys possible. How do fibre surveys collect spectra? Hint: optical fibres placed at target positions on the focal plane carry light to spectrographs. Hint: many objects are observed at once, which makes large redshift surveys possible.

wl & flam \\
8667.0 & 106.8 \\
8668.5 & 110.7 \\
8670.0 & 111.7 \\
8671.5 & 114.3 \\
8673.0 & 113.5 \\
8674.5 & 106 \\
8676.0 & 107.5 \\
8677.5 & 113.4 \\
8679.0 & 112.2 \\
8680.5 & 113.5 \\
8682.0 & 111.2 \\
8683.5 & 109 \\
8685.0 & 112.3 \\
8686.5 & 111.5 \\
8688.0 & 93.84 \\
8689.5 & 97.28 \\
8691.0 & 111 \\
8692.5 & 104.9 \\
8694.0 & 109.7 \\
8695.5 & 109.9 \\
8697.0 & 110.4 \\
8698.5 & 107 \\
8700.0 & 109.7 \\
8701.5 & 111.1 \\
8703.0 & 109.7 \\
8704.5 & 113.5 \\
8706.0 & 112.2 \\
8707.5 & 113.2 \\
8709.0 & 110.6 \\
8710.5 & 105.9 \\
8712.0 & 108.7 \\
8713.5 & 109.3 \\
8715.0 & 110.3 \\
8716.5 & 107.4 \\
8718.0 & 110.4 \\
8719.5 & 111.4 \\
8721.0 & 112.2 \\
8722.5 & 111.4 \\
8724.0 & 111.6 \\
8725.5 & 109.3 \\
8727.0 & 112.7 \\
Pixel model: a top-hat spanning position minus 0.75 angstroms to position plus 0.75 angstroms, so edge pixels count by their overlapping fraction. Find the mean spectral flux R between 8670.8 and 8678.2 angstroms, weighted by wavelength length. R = 111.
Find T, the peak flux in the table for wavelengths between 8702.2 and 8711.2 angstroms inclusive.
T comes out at 113.5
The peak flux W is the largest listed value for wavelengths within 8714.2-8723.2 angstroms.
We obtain 112.2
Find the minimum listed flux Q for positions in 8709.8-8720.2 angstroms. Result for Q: 105.9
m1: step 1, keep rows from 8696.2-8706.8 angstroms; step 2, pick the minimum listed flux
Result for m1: 107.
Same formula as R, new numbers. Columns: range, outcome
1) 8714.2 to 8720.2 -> 110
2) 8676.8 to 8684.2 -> 112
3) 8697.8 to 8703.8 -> 109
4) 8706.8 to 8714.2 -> 110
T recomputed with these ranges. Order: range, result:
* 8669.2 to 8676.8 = 114.3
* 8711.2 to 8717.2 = 110.3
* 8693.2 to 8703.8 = 111.1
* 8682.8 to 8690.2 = 112.3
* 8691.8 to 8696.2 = 109.9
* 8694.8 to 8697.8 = 110.4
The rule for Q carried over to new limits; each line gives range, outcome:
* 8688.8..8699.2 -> 97.28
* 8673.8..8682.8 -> 106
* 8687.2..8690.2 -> 93.84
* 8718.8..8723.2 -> 111.4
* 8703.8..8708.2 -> 112.2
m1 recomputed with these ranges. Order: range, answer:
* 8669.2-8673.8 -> 111.7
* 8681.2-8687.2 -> 109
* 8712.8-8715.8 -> 109.3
